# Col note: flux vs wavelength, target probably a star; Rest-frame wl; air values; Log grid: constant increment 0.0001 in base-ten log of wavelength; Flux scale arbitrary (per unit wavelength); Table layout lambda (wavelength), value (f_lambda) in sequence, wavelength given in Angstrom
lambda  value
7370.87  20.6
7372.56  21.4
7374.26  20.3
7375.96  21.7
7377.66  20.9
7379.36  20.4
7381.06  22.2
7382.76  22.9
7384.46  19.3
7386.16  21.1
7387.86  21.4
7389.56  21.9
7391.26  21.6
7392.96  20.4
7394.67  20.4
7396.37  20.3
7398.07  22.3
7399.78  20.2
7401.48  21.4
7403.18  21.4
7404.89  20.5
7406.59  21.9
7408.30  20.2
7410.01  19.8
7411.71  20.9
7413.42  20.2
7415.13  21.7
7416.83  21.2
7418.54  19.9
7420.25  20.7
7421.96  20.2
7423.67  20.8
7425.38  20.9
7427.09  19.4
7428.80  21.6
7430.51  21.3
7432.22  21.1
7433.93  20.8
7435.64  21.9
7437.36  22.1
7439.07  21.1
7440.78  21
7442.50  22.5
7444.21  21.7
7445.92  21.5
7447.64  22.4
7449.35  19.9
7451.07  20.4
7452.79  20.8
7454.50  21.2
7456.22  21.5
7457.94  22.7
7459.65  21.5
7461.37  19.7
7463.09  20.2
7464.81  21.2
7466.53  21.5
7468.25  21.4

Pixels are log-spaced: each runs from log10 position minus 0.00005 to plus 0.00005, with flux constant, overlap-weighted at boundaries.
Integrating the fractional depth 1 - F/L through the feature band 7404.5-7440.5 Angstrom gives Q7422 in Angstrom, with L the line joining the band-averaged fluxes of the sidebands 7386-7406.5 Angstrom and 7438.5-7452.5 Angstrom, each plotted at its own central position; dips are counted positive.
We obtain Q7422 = 0.57 Angstrom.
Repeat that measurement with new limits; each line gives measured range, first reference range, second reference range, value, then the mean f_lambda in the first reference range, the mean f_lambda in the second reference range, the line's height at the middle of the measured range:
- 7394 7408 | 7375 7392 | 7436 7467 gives 0.2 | 21.3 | 21.3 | 21.3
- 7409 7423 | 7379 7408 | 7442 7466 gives 0.4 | 21.1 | 21.2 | 21.2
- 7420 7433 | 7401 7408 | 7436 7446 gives 0.4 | 21.2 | 21.7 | 21.5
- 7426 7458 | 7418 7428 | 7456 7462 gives -0.6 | 20.3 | 21.4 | 20.9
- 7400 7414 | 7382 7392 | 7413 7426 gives 0.1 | 21.4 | 20.7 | 21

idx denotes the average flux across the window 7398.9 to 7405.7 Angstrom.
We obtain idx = 20.9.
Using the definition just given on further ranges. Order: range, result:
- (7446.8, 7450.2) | 21.2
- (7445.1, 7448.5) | 21.9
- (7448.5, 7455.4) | 20.6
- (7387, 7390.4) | 21.7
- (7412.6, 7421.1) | 20.7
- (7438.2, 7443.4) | 21.6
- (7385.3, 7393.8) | 21.3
